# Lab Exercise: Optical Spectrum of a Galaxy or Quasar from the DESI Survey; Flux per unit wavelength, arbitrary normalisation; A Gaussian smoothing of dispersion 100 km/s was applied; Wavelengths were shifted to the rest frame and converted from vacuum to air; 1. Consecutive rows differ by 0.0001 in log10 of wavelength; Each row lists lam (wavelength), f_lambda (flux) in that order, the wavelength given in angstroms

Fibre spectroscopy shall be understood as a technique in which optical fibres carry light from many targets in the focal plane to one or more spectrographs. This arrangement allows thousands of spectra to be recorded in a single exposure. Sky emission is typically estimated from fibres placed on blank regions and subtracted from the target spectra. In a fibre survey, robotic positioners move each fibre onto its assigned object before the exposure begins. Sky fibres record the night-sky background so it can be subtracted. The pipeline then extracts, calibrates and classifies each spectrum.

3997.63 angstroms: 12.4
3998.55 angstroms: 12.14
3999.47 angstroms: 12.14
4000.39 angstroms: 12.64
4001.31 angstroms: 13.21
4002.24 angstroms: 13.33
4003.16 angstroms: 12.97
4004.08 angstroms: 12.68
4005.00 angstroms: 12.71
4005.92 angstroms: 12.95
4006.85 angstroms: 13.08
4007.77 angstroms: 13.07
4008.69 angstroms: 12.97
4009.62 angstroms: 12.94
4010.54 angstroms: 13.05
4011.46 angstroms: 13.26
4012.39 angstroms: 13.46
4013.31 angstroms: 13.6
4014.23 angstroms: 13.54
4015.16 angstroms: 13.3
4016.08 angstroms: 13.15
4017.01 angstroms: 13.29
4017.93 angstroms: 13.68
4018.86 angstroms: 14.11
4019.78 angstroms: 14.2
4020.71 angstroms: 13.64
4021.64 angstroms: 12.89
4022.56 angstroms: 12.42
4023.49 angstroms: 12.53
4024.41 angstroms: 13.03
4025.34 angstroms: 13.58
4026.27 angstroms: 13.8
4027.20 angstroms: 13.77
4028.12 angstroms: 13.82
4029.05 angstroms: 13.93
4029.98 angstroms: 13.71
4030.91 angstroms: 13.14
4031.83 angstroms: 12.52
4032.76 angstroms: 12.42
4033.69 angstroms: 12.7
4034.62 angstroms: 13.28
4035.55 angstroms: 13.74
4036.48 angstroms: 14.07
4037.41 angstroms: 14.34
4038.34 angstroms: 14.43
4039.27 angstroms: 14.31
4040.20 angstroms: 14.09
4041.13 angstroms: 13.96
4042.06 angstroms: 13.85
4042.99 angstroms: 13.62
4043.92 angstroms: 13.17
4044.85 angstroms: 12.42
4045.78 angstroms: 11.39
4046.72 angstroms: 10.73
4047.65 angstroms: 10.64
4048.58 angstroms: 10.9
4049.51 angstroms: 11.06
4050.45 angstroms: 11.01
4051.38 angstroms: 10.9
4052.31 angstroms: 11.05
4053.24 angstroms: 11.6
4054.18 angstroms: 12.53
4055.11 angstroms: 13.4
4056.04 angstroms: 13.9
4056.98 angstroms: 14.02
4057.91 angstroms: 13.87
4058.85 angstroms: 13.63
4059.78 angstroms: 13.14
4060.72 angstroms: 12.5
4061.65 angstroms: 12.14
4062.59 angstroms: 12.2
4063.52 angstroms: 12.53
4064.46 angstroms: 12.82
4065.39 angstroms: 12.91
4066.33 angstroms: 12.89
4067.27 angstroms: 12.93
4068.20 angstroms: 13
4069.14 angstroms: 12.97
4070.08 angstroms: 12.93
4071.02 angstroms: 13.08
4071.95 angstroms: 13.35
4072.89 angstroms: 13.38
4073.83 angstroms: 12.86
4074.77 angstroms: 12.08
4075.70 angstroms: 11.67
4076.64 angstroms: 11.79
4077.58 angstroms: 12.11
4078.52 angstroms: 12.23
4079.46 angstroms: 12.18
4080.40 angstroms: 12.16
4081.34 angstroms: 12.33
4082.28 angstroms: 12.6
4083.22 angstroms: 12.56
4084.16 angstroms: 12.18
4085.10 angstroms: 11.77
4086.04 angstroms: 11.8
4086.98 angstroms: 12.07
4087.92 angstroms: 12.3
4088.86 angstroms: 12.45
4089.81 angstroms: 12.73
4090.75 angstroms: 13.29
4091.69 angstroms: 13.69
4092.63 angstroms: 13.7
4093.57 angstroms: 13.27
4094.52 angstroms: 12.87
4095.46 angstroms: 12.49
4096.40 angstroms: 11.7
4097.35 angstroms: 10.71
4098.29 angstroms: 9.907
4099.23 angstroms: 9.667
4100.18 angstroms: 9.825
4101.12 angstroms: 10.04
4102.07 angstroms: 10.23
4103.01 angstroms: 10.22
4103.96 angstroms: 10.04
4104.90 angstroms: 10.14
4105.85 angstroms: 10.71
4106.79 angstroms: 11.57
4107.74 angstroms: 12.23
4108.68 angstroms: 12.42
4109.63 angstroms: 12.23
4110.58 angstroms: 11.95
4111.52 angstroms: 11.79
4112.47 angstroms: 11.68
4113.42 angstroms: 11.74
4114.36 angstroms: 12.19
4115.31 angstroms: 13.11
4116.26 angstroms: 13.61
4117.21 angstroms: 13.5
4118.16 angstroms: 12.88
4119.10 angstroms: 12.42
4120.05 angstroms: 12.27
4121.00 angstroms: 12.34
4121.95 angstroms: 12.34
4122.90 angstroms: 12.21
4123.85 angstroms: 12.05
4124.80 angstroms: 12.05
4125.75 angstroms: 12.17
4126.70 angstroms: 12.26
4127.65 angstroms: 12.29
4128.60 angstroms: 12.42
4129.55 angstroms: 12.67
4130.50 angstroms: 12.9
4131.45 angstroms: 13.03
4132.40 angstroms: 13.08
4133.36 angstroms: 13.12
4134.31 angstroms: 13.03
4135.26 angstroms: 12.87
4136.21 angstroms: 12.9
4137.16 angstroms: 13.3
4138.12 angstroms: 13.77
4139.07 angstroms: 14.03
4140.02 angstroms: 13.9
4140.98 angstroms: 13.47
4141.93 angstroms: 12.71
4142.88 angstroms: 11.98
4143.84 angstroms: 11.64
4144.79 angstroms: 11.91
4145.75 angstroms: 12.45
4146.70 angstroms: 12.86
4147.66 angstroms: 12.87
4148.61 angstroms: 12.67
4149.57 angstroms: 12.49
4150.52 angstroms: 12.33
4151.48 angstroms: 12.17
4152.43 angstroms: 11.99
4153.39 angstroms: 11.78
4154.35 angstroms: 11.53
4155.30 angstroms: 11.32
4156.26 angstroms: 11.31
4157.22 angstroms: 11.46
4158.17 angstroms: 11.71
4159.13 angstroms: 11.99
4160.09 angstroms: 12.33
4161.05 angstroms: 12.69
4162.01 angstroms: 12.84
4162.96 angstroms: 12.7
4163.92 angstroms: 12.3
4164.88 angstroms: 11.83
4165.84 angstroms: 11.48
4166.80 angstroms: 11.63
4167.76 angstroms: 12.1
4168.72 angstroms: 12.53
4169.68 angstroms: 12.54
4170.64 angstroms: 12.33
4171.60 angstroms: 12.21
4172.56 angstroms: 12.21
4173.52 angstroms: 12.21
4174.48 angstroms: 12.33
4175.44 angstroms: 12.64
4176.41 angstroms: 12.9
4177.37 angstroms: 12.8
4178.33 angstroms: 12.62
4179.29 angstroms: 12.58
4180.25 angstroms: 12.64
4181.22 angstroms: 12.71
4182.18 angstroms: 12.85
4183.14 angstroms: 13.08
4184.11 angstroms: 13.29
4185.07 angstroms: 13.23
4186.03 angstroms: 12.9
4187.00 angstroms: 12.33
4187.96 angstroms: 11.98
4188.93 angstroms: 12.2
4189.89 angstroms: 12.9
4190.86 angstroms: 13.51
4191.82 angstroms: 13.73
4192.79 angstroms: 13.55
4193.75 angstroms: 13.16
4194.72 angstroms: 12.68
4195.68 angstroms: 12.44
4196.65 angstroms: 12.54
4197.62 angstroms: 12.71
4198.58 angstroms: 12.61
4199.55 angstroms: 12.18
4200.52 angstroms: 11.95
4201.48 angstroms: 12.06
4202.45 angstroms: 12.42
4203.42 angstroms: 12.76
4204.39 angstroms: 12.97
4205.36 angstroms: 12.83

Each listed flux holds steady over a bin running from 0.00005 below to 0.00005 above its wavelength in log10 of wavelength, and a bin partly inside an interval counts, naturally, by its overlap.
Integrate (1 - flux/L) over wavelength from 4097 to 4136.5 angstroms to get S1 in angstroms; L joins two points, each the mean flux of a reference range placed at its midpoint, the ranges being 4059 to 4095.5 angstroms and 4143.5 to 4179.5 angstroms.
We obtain 1.6 angstroms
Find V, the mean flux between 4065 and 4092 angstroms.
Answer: 12.6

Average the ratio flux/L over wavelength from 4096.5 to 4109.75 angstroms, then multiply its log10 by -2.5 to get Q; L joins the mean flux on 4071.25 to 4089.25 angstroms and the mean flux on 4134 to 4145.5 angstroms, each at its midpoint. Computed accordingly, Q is 0.18 mag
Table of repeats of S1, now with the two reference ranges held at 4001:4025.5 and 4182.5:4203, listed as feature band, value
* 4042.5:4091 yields 2.4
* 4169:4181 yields 0.3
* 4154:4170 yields 1.0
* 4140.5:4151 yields 0.3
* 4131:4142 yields -0.3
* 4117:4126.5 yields 0.4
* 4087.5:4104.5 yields 1.8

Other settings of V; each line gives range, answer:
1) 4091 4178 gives 12.2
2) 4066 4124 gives 12.1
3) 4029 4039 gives 13.5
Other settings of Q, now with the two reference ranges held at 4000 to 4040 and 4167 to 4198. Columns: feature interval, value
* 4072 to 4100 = 0.07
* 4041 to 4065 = 0.07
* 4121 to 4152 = 0.02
